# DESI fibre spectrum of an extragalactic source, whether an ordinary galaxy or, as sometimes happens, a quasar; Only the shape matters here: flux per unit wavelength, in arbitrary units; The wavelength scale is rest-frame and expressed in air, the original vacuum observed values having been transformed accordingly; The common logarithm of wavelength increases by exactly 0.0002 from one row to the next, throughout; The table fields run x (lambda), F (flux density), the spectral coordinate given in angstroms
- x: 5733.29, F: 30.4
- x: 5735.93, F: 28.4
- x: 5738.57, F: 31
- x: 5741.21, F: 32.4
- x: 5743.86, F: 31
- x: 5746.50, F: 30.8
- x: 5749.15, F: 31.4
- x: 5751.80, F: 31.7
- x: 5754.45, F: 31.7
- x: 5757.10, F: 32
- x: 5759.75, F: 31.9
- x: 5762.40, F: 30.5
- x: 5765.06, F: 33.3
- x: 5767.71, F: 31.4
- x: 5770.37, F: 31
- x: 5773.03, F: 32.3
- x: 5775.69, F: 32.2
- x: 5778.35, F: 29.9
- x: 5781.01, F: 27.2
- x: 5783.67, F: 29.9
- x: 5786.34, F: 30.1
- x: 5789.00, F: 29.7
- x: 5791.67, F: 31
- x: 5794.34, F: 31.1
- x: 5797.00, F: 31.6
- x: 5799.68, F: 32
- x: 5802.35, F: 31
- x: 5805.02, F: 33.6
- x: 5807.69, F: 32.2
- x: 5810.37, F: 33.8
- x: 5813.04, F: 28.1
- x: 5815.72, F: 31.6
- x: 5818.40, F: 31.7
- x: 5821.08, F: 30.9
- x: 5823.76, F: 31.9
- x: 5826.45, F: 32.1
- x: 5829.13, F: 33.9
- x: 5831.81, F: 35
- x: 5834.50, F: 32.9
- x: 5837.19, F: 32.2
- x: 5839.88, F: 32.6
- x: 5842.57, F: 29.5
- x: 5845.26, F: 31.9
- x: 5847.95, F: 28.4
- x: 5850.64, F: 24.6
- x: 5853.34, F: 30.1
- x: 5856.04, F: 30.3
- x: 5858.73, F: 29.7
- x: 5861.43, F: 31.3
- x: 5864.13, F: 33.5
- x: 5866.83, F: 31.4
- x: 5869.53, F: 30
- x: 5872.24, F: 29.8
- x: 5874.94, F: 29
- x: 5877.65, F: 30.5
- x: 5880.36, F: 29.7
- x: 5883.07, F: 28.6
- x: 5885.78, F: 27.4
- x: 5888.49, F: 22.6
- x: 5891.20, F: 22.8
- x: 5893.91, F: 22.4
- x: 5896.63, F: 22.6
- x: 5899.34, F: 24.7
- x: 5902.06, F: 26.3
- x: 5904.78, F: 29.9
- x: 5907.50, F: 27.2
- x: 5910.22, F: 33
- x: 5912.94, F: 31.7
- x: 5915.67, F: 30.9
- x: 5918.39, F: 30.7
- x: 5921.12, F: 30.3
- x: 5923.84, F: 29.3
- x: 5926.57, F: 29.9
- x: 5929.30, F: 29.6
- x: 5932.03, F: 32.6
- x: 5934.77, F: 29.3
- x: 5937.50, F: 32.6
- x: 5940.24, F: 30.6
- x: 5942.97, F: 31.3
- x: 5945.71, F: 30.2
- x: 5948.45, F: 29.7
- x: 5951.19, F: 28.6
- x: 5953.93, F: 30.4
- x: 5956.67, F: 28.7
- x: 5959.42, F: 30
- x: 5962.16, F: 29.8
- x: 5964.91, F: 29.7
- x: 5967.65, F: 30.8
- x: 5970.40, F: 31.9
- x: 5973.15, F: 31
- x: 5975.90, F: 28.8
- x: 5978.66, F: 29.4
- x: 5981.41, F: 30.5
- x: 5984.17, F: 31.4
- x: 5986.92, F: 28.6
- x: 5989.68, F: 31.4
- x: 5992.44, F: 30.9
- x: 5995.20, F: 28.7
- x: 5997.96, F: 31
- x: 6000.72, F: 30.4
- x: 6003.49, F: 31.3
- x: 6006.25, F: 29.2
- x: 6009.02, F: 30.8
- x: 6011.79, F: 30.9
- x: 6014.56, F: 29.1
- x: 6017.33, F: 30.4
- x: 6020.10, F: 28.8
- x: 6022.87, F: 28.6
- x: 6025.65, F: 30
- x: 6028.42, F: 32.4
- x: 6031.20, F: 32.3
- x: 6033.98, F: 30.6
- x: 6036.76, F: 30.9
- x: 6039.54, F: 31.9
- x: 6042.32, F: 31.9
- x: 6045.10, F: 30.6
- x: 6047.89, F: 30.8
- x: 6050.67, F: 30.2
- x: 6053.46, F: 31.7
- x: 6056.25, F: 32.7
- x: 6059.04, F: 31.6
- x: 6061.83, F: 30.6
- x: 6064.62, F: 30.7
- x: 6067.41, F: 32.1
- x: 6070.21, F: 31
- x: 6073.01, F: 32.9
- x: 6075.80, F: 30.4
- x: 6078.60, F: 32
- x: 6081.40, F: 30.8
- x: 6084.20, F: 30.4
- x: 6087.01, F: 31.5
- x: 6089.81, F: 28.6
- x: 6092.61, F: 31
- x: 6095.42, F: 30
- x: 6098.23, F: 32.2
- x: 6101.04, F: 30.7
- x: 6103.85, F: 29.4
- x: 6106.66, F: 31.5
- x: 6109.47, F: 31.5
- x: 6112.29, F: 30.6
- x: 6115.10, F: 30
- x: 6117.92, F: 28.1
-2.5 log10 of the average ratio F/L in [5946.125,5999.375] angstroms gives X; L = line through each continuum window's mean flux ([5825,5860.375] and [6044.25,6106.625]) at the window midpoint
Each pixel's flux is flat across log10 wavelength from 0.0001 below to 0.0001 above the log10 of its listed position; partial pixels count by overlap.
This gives 0.03 mag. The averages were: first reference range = 31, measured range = 30.1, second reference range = 31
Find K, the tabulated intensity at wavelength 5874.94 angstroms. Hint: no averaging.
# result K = 29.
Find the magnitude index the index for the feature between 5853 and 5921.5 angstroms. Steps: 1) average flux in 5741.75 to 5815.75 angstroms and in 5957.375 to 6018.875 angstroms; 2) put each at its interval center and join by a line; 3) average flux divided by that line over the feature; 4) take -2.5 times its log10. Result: 0.075 mag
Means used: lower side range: 31.2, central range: 28.7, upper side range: 30.3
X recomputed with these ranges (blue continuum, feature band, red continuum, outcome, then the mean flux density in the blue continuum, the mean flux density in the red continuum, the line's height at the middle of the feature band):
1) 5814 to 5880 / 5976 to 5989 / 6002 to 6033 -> 0.02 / 31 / 30.3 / 30.5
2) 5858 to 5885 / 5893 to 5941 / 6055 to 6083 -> 0.05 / 30.3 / 31.5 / 30.6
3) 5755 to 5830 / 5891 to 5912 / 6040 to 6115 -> 0.18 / 31.3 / 31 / 31.2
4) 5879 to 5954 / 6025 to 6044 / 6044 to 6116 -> -0.04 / 28.7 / 31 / 30.4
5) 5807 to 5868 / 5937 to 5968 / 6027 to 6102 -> 0.04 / 31.3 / 31.2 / 31.2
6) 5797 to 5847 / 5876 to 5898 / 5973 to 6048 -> 0.21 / 32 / 30.4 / 31.5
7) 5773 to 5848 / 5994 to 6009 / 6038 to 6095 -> 0.04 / 31.4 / 31.2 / 31.2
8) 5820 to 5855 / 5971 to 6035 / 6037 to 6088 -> 0.03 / 31.2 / 31.3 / 31.3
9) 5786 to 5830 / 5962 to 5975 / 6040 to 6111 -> 0.02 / 31.6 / 31.1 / 31.3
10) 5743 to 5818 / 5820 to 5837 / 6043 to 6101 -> -0.05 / 31.2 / 31.1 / 31.2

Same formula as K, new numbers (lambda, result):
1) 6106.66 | 31.5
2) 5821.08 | 30.9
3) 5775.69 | 32.2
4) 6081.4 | 30.8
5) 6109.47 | 31.5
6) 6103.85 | 29.4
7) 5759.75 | 31.9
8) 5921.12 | 30.3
